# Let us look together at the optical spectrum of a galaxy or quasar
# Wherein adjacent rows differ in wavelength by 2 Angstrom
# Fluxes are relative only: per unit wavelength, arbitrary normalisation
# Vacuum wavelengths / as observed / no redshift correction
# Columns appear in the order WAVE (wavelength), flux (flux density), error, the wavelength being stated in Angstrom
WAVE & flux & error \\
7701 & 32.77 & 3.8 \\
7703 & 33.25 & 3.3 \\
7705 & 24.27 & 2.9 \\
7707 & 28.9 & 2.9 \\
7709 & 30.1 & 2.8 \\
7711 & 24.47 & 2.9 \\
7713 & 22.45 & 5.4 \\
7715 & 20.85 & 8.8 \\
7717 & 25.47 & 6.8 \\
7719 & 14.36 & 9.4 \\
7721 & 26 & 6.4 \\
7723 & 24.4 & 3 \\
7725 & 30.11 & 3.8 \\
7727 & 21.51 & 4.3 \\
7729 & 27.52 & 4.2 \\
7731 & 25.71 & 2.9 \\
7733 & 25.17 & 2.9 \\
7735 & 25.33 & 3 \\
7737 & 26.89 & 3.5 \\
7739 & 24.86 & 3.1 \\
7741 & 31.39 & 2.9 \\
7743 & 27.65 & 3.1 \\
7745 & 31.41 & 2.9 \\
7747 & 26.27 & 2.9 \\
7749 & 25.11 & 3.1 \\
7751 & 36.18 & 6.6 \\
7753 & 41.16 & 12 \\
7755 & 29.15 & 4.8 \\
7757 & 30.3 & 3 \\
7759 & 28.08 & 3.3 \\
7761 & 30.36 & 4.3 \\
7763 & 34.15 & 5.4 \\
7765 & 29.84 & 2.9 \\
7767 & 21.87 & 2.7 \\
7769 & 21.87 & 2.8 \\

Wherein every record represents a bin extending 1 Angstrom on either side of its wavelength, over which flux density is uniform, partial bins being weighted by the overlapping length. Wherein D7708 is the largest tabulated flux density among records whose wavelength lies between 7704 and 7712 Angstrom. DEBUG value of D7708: 30.1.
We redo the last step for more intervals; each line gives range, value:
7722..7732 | 30.11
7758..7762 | 30.36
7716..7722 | 26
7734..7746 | 31.41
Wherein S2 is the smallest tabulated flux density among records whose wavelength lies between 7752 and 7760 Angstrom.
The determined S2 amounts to 28.08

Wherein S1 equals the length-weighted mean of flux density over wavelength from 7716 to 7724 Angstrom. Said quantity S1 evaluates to 22.6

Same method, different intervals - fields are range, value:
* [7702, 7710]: 29.1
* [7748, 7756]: 32.9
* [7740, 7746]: 30.2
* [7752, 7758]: 33.5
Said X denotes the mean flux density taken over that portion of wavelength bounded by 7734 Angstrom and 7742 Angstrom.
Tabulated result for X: 27.1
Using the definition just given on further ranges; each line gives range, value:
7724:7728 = 25.8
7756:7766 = 30.5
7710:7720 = 21.5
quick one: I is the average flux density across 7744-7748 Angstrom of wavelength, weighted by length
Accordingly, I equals 28.8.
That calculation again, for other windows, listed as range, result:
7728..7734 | 26.1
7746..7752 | 29.2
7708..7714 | 25.7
